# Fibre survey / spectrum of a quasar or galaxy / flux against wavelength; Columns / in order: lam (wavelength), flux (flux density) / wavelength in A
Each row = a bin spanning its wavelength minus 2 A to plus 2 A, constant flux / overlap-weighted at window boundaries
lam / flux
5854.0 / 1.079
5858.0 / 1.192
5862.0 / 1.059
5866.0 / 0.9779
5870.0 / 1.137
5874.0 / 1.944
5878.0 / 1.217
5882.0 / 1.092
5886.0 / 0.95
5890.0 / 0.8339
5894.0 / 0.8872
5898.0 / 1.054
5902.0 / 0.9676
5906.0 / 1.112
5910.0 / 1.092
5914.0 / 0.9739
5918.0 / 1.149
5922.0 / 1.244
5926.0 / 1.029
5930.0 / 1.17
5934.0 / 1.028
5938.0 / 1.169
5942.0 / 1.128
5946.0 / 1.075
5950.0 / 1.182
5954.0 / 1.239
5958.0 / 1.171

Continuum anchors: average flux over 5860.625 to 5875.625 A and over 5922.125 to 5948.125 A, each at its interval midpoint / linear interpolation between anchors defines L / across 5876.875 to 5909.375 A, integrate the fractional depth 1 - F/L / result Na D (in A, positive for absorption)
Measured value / 5.4 A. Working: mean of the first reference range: 1.27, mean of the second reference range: 1.11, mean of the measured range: 1.01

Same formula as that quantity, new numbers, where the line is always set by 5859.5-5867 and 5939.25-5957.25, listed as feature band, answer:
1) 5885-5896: 1.9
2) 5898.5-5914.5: 0.8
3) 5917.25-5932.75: -0.3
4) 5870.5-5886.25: -4.0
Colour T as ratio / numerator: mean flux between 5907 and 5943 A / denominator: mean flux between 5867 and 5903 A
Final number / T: 0.99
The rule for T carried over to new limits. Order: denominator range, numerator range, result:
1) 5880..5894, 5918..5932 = 1.21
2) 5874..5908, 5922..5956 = 1.06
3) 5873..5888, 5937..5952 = 0.90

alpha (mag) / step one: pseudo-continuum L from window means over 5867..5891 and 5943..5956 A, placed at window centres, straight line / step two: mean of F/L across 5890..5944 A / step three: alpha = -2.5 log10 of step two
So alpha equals 0.108 mag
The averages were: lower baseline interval 1.2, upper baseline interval 1.16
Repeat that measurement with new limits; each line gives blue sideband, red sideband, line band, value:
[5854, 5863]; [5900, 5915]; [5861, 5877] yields -0.17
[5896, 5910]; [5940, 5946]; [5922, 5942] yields -0.02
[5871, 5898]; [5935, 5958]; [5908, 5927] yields 0.05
